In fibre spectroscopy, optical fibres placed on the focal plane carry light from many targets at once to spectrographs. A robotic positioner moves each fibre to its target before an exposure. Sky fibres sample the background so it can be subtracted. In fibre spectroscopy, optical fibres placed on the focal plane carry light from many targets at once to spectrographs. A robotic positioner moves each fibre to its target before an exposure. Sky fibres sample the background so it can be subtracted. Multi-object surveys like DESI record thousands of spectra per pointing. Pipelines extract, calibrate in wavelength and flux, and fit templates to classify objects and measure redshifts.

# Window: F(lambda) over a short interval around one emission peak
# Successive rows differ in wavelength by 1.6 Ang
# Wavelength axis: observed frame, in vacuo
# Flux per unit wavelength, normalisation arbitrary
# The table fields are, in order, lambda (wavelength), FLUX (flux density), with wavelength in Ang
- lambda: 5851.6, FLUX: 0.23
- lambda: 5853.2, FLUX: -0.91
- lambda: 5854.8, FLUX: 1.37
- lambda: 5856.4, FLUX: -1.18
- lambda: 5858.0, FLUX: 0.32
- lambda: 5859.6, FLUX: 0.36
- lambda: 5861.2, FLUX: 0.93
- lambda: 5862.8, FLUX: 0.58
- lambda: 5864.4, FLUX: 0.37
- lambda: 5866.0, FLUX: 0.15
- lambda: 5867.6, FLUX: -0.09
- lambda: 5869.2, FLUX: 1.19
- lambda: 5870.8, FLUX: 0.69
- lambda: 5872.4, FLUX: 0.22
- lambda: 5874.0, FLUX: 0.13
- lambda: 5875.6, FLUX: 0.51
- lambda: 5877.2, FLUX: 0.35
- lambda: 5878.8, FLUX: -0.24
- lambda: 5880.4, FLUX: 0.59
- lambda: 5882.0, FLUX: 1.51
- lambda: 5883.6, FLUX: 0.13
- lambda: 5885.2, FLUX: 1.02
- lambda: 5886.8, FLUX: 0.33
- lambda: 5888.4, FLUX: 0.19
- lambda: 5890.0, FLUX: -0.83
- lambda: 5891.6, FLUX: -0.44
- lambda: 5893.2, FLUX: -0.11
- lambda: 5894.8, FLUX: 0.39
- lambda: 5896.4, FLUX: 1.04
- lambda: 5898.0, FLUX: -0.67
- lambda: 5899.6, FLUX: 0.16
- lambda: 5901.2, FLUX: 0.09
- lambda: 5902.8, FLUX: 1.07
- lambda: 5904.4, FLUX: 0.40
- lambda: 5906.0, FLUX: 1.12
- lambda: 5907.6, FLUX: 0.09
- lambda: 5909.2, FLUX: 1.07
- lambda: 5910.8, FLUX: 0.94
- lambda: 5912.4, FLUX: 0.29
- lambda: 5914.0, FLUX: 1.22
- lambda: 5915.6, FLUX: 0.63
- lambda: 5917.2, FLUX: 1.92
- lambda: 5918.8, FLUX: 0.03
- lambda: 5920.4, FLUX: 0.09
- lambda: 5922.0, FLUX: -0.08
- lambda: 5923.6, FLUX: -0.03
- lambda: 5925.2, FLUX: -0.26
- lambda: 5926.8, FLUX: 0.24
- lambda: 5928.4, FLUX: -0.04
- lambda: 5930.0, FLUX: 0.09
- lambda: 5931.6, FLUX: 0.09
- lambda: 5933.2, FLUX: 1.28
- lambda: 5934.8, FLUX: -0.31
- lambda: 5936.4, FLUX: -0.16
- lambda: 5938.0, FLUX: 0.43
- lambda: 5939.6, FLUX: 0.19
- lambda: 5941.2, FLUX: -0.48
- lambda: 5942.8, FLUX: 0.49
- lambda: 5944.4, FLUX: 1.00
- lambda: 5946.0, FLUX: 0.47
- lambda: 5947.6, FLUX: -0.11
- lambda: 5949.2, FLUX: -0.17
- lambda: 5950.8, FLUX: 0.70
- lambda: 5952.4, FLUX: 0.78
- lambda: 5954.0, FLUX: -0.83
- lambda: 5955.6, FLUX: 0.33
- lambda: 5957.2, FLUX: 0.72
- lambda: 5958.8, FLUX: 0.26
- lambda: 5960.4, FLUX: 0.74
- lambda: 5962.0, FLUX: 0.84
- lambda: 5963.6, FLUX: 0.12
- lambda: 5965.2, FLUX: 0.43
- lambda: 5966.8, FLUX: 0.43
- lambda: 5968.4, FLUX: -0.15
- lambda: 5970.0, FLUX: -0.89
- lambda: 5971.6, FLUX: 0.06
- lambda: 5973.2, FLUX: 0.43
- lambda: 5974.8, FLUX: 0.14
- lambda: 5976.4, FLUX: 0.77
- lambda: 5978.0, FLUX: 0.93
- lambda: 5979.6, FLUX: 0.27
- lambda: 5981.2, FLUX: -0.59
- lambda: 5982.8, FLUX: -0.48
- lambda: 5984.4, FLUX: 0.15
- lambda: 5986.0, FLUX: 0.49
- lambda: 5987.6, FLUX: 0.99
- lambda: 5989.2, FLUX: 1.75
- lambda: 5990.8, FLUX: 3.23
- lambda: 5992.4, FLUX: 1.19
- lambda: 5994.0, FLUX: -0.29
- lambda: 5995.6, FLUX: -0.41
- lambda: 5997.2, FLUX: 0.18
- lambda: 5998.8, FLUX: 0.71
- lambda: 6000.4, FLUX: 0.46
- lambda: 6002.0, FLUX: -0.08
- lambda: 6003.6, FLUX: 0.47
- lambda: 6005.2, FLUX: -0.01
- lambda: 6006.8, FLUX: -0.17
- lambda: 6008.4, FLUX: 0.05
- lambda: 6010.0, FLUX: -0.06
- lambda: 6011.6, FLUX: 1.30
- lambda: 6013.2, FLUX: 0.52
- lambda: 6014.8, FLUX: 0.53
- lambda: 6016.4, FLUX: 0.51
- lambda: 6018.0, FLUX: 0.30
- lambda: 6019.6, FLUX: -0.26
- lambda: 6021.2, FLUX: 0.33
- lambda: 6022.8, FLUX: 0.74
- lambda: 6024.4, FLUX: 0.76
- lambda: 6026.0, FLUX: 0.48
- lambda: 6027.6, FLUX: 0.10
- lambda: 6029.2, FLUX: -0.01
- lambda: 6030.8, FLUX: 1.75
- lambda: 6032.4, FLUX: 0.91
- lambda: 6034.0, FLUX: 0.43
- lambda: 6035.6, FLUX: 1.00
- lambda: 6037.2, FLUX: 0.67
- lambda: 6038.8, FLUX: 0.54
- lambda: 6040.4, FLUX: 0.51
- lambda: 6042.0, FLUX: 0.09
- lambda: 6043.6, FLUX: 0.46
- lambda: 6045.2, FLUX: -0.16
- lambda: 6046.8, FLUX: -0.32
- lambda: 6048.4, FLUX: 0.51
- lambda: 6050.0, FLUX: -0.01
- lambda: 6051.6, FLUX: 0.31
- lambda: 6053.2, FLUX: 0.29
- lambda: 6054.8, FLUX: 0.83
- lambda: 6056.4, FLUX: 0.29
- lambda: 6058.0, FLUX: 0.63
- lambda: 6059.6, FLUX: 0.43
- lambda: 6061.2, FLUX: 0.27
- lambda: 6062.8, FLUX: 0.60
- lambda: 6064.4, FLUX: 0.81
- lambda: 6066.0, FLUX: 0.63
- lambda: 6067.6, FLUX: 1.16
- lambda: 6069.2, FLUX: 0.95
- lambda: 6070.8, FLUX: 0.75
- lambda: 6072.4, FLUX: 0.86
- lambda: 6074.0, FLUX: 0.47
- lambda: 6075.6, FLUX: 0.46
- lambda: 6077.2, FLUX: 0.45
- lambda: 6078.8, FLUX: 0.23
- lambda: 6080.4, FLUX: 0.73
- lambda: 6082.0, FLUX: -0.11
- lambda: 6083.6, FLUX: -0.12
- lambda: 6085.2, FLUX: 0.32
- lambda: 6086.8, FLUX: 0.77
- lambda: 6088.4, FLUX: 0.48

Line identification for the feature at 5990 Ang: Hgamma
